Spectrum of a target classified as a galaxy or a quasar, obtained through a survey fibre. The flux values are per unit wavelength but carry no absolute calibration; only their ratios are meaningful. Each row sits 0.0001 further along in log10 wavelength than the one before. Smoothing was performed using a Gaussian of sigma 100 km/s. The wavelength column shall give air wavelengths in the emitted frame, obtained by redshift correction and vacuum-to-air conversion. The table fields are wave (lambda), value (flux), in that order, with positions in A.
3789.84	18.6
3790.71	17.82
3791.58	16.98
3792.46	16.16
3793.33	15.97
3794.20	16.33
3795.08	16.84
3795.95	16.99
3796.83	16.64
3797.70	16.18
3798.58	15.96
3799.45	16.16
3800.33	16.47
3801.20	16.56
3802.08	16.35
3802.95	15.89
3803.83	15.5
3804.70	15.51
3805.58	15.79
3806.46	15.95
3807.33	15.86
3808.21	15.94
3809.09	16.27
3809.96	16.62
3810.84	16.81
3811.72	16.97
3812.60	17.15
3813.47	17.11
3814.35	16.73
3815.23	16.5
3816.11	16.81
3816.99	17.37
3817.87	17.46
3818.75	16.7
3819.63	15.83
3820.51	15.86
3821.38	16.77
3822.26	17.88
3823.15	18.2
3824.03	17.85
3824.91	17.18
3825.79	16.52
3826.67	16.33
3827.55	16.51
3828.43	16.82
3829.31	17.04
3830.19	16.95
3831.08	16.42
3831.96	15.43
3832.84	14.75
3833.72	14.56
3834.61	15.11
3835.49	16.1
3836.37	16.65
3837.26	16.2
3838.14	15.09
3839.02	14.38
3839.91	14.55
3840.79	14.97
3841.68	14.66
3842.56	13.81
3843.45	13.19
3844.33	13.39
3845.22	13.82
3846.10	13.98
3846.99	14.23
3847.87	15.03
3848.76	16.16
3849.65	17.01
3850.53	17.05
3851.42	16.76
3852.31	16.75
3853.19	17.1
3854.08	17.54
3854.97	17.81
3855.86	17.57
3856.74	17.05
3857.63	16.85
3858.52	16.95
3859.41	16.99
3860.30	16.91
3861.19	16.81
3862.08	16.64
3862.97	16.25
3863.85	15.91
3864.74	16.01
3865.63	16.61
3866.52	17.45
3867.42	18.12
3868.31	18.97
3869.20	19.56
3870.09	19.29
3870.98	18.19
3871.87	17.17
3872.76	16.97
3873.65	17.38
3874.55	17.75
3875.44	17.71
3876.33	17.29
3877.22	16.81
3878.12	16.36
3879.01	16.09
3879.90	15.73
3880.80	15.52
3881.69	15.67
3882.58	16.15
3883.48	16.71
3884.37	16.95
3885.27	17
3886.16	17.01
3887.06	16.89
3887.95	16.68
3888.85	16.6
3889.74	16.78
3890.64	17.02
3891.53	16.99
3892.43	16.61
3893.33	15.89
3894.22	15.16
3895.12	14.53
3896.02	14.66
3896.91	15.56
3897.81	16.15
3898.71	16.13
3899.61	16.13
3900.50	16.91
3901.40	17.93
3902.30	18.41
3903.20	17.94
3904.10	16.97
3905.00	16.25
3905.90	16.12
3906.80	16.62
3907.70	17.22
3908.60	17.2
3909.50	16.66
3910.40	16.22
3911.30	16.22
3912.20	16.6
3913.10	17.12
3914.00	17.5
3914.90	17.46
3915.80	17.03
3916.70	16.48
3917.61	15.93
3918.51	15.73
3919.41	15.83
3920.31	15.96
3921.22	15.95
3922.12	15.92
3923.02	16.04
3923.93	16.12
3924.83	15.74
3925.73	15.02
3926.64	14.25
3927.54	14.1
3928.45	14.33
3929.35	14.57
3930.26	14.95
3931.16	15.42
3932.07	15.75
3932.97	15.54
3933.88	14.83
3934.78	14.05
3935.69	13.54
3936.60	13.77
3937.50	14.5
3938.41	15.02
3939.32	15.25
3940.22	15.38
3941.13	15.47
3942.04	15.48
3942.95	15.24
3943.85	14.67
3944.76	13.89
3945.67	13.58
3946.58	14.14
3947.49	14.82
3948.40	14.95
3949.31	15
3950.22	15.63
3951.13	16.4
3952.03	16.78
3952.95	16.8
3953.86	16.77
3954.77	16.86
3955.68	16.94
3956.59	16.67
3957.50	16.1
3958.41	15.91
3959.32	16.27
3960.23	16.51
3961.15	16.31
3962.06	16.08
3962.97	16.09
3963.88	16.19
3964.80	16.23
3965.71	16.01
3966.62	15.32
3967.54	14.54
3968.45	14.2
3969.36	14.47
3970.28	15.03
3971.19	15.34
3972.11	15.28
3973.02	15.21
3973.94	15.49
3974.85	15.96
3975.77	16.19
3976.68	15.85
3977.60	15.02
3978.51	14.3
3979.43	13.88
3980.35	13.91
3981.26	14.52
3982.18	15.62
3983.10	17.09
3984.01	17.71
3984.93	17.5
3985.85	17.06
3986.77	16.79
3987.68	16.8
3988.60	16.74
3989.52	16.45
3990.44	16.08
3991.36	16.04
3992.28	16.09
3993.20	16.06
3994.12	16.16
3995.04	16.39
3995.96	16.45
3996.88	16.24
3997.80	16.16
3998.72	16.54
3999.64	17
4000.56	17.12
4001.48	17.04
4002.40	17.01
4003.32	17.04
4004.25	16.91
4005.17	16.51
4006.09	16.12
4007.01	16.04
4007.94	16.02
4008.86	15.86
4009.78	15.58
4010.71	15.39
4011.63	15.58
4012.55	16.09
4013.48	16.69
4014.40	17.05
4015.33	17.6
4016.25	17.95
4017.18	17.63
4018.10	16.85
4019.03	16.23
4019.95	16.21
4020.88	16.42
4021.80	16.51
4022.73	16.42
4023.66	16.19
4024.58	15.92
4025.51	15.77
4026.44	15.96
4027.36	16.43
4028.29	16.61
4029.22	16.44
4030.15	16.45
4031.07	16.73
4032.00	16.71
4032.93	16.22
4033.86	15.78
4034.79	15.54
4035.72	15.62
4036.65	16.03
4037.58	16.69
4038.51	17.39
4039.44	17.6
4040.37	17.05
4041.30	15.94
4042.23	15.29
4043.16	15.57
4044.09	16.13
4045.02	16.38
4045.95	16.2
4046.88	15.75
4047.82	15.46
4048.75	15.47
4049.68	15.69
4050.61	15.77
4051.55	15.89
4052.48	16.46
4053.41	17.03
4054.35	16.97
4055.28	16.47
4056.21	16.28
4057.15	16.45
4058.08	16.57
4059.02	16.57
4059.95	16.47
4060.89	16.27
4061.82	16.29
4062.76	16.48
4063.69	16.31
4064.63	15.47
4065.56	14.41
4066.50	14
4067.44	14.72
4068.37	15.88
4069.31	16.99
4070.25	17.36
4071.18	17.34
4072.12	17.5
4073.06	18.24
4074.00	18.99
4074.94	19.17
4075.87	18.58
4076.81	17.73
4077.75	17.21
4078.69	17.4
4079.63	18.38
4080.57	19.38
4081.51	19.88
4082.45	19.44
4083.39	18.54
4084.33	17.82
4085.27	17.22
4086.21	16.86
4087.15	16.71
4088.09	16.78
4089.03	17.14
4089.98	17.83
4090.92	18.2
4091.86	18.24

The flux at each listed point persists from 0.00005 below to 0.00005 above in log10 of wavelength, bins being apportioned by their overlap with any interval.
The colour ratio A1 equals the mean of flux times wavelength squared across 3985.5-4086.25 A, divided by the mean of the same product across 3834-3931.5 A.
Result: 1.10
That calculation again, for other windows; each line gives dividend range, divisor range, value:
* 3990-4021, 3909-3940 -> 1.10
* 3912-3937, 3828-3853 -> 1.05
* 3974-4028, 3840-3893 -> 1.05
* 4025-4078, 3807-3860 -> 1.13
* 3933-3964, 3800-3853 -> 1.03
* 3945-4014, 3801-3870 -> 1.05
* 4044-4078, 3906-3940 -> 1.13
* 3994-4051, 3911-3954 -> 1.11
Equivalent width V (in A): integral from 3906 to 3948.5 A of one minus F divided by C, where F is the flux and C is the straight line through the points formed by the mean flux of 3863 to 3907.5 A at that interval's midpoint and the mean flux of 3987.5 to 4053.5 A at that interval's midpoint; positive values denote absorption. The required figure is 3.0 A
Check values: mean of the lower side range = 16.8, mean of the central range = 15.5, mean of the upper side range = 16.3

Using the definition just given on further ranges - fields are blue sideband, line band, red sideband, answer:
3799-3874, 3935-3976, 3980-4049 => 2.29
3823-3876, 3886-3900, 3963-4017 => 0.13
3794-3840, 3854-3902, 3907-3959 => -2.51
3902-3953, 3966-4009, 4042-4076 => 0.04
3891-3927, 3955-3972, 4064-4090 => 0.90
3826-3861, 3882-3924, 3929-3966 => -2.33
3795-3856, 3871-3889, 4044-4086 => -0.50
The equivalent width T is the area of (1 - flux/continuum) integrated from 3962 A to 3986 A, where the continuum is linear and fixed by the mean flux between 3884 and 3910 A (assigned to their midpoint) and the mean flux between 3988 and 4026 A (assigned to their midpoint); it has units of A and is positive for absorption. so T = 1.4 A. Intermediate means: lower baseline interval 16.6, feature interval 15.5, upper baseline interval 16.4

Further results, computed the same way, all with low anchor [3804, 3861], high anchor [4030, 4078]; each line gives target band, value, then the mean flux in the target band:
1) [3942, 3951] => 0.9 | 14.8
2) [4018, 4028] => 0.1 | 16.2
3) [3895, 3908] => -0.2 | 16.5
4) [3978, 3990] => 0.3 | 16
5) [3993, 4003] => -0.1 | 16.6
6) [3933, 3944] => 1.0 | 14.8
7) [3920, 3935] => 1.0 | 15.2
